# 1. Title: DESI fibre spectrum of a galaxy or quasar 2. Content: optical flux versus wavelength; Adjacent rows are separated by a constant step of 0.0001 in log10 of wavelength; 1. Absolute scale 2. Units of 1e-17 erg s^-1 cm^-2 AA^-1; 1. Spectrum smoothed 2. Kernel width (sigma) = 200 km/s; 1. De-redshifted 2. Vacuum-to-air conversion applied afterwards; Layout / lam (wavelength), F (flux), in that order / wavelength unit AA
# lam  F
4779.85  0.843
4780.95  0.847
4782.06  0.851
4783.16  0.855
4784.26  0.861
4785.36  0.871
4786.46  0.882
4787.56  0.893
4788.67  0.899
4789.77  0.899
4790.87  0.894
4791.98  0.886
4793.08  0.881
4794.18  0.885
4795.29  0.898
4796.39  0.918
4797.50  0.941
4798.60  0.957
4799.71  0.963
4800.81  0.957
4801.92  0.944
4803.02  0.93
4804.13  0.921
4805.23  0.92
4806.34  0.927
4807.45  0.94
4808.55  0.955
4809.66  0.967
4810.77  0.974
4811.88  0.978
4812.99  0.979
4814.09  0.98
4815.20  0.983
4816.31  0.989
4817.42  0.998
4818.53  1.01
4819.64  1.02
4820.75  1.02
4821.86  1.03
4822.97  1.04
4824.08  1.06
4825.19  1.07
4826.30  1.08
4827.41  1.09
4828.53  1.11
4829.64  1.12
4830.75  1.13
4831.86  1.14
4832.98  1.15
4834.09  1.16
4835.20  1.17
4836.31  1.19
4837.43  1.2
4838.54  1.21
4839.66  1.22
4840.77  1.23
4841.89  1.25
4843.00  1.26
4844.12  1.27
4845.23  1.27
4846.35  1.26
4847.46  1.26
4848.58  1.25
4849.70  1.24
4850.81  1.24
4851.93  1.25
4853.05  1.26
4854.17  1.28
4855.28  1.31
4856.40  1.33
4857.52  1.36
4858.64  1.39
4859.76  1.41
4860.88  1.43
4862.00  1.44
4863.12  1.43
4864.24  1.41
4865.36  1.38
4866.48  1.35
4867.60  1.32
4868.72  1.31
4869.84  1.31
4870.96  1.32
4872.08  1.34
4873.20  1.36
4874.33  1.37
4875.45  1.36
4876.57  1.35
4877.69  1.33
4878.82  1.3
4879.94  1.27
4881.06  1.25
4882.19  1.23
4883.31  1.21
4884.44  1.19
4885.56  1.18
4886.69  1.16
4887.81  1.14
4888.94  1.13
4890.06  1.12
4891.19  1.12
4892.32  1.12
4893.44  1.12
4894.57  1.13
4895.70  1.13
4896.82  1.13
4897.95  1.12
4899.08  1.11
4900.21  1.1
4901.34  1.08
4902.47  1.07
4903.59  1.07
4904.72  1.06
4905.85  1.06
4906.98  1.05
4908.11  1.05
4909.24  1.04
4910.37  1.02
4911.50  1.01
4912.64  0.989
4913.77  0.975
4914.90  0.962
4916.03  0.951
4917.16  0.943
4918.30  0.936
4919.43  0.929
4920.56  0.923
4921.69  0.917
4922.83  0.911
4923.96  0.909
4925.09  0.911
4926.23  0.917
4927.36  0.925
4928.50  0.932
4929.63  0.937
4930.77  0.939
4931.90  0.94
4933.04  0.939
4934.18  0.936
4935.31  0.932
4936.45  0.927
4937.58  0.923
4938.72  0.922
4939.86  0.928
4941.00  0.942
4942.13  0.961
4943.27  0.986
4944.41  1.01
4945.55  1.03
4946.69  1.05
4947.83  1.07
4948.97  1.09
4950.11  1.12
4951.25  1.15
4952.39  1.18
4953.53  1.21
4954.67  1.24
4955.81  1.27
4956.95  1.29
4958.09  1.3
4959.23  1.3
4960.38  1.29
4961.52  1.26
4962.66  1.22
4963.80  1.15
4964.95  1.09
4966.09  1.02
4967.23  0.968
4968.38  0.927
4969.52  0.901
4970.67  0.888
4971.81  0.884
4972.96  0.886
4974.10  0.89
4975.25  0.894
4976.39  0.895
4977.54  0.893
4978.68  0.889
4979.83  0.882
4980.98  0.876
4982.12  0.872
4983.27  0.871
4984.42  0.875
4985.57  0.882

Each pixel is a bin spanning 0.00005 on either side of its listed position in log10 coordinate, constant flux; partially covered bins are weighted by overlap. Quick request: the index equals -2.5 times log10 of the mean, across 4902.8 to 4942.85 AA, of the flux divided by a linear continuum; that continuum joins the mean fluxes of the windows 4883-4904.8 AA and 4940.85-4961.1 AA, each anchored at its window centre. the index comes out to 0.18 mag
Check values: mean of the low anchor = 1.12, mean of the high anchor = 1.14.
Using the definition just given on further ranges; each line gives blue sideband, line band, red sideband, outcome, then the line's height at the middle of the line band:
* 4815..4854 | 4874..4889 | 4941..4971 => -0.103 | 1.14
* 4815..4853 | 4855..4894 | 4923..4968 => -0.158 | 1.11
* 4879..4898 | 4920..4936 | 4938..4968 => 0.220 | 1.13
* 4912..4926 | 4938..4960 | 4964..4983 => -0.193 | 0.928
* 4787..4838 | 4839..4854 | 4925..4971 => -0.228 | 1.01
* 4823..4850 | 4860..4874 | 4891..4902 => -0.191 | 1.15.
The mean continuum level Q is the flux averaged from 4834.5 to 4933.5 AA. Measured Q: 1.16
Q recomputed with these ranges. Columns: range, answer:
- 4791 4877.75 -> 1.15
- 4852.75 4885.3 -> 1.33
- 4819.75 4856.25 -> 1.18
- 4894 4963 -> 1.04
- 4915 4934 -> 0.929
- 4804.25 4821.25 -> 0.975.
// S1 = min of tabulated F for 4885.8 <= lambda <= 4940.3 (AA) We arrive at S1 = 0.909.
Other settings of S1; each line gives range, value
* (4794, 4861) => 0.885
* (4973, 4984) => 0.871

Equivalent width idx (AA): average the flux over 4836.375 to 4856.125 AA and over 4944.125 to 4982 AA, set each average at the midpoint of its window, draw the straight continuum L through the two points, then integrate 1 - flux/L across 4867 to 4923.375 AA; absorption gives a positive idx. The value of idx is 2.0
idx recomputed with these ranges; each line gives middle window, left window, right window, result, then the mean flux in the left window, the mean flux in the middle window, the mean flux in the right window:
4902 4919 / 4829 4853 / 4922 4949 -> 0.2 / 1.21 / 1.01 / 0.954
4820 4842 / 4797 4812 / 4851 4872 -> 0.1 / 0.947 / 1.13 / 1.35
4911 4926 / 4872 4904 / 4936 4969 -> 2.7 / 1.19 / 0.942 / 1.1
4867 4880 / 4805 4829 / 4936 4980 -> -3.9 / 1.01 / 1.33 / 1.05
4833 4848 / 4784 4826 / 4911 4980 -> -4.0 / 0.952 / 1.22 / 1.01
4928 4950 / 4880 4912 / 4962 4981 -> 1.1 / 1.12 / 0.971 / 0.954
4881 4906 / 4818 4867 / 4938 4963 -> 1.0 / 1.22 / 1.13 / 1.13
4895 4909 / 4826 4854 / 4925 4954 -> -0.2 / 1.2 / 1.09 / 0.993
